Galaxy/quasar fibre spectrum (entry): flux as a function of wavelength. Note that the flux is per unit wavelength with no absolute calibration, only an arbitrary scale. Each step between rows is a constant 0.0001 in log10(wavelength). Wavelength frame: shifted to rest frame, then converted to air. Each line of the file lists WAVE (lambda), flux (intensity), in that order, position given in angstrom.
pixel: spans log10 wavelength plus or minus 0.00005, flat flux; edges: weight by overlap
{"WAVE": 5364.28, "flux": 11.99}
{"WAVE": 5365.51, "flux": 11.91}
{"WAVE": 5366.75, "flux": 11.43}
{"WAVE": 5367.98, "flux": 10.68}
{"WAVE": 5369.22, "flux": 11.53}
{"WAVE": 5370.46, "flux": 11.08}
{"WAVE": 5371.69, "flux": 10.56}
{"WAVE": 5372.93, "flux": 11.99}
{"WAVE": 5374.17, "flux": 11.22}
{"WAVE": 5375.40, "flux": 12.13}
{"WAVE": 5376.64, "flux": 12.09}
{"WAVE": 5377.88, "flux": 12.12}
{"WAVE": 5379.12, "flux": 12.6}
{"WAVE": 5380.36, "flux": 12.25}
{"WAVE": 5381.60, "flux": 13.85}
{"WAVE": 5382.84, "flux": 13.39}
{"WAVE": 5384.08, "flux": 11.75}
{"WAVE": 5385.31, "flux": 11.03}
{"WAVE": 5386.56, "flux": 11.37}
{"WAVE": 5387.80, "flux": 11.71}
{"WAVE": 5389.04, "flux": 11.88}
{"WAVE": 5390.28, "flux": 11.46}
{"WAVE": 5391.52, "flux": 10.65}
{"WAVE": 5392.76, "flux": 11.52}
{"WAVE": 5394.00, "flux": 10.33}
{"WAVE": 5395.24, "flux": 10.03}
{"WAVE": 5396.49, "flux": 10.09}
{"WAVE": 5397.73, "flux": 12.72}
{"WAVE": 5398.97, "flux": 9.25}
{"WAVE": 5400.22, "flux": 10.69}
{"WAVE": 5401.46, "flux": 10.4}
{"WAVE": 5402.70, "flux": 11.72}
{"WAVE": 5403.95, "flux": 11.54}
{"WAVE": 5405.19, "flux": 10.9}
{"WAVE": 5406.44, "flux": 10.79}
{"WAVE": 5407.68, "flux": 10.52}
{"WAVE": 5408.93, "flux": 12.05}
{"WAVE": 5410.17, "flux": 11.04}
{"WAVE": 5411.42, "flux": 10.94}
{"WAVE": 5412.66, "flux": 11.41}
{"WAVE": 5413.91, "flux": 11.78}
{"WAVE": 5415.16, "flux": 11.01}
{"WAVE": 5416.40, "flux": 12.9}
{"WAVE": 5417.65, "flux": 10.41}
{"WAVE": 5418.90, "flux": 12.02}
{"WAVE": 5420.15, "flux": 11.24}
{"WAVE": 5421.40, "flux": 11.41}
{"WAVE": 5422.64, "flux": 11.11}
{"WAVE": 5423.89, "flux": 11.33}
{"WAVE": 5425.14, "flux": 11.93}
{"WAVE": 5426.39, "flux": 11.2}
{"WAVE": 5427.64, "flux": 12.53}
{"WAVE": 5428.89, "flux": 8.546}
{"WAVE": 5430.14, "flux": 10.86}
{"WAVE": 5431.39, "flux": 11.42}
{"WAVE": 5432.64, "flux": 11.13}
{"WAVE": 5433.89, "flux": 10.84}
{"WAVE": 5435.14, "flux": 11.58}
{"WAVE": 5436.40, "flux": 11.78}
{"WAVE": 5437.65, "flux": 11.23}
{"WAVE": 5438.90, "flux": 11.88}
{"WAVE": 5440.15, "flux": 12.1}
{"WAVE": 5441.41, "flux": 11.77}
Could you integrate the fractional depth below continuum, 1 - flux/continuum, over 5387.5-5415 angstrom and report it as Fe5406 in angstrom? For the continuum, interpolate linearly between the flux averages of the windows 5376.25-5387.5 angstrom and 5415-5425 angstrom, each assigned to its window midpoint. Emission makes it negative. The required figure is 1.9 angstrom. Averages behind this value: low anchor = 12.3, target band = 11.1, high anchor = 11.5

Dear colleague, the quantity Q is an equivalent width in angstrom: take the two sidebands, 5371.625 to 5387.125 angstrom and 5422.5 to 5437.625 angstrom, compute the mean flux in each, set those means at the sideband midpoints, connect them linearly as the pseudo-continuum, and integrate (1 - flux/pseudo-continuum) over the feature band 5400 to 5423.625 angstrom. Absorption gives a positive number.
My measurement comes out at 0.5 angstrom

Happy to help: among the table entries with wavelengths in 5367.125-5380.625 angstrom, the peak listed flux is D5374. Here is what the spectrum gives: 12.6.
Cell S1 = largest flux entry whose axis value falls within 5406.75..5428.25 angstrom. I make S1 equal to 12.9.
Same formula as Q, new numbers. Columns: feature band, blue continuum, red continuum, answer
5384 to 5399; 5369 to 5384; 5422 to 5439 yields 0.9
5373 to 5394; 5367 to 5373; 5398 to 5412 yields -1.6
